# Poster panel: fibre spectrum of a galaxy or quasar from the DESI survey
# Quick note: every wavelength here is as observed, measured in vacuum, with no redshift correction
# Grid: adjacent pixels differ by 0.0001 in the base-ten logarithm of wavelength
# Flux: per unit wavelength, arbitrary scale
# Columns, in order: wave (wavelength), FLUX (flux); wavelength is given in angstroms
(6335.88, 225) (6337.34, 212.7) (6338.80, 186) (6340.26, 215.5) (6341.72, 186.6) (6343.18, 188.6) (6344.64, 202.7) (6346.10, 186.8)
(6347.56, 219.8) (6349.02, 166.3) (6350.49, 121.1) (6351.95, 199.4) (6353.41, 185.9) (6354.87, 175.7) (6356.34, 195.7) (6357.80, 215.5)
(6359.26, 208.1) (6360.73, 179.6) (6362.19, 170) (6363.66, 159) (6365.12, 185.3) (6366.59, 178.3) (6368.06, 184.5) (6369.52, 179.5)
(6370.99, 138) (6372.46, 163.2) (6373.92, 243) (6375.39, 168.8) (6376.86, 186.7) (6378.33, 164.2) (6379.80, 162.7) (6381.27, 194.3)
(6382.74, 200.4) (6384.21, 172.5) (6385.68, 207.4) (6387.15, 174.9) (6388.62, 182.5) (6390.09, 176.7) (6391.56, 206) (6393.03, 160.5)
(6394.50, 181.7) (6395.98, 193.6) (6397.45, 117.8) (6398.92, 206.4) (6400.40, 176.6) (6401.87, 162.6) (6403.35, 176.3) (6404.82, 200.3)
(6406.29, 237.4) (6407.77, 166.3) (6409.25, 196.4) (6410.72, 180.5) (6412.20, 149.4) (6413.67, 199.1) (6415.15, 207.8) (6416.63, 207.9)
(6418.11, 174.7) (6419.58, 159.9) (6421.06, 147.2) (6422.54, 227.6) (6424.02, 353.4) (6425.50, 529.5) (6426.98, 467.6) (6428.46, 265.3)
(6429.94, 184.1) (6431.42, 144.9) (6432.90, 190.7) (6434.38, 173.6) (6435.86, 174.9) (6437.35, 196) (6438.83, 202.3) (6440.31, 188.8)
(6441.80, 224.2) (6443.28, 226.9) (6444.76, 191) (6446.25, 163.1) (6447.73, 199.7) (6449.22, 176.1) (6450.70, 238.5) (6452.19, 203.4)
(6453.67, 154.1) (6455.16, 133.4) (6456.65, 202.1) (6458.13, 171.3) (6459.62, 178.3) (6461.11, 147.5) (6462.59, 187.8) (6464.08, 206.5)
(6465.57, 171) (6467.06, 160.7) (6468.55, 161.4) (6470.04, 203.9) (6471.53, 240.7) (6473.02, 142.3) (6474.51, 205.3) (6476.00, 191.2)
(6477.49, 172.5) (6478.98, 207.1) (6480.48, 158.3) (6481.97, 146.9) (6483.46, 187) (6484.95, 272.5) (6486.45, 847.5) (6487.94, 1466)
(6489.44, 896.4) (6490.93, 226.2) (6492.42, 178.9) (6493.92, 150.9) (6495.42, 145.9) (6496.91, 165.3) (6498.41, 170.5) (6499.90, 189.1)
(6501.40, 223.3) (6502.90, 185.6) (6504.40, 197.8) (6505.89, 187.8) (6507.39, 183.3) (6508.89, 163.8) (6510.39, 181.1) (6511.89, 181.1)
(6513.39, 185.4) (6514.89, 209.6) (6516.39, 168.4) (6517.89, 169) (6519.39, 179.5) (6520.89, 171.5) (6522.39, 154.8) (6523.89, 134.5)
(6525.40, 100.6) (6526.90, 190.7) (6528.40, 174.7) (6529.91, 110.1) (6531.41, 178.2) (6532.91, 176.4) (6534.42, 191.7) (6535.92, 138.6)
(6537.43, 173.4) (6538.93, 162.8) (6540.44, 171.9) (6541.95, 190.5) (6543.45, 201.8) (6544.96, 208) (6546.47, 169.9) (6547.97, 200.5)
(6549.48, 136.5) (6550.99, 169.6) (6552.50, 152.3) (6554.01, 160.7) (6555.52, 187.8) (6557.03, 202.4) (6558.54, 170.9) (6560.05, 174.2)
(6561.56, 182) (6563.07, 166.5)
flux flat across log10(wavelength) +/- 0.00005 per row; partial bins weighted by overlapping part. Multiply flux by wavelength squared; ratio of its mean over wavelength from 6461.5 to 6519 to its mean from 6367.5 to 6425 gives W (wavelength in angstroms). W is 1.39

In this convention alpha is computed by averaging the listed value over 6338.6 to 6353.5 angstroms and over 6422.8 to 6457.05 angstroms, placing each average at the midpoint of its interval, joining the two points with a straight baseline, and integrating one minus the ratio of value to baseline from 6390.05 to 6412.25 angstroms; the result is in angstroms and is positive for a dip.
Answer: 3.0 angstroms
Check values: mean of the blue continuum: 187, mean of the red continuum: 226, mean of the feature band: 182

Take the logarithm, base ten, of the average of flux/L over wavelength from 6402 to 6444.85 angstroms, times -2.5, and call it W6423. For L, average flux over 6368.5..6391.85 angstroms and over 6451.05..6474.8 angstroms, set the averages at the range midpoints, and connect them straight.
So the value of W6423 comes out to -0.20 mag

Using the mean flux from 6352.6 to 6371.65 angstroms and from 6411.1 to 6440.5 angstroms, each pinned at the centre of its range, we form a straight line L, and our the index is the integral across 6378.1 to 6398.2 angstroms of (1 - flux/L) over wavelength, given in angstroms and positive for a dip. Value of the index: 2.1 angstroms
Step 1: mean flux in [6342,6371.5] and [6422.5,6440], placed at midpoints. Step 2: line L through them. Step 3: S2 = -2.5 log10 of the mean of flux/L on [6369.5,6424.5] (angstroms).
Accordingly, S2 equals 0.20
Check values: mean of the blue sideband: 182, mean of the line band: 186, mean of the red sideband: 259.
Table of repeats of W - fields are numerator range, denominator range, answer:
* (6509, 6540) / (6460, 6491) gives 0.54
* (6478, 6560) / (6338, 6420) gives 1.28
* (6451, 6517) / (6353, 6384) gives 1.38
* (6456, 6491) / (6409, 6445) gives 1.36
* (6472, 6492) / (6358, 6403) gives 2.23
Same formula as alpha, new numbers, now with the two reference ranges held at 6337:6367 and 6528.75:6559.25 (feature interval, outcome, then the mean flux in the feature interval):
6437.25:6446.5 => -1.05 angstroms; 201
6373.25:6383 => -0.12 angstroms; 187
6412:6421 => 0.00 angstroms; 183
